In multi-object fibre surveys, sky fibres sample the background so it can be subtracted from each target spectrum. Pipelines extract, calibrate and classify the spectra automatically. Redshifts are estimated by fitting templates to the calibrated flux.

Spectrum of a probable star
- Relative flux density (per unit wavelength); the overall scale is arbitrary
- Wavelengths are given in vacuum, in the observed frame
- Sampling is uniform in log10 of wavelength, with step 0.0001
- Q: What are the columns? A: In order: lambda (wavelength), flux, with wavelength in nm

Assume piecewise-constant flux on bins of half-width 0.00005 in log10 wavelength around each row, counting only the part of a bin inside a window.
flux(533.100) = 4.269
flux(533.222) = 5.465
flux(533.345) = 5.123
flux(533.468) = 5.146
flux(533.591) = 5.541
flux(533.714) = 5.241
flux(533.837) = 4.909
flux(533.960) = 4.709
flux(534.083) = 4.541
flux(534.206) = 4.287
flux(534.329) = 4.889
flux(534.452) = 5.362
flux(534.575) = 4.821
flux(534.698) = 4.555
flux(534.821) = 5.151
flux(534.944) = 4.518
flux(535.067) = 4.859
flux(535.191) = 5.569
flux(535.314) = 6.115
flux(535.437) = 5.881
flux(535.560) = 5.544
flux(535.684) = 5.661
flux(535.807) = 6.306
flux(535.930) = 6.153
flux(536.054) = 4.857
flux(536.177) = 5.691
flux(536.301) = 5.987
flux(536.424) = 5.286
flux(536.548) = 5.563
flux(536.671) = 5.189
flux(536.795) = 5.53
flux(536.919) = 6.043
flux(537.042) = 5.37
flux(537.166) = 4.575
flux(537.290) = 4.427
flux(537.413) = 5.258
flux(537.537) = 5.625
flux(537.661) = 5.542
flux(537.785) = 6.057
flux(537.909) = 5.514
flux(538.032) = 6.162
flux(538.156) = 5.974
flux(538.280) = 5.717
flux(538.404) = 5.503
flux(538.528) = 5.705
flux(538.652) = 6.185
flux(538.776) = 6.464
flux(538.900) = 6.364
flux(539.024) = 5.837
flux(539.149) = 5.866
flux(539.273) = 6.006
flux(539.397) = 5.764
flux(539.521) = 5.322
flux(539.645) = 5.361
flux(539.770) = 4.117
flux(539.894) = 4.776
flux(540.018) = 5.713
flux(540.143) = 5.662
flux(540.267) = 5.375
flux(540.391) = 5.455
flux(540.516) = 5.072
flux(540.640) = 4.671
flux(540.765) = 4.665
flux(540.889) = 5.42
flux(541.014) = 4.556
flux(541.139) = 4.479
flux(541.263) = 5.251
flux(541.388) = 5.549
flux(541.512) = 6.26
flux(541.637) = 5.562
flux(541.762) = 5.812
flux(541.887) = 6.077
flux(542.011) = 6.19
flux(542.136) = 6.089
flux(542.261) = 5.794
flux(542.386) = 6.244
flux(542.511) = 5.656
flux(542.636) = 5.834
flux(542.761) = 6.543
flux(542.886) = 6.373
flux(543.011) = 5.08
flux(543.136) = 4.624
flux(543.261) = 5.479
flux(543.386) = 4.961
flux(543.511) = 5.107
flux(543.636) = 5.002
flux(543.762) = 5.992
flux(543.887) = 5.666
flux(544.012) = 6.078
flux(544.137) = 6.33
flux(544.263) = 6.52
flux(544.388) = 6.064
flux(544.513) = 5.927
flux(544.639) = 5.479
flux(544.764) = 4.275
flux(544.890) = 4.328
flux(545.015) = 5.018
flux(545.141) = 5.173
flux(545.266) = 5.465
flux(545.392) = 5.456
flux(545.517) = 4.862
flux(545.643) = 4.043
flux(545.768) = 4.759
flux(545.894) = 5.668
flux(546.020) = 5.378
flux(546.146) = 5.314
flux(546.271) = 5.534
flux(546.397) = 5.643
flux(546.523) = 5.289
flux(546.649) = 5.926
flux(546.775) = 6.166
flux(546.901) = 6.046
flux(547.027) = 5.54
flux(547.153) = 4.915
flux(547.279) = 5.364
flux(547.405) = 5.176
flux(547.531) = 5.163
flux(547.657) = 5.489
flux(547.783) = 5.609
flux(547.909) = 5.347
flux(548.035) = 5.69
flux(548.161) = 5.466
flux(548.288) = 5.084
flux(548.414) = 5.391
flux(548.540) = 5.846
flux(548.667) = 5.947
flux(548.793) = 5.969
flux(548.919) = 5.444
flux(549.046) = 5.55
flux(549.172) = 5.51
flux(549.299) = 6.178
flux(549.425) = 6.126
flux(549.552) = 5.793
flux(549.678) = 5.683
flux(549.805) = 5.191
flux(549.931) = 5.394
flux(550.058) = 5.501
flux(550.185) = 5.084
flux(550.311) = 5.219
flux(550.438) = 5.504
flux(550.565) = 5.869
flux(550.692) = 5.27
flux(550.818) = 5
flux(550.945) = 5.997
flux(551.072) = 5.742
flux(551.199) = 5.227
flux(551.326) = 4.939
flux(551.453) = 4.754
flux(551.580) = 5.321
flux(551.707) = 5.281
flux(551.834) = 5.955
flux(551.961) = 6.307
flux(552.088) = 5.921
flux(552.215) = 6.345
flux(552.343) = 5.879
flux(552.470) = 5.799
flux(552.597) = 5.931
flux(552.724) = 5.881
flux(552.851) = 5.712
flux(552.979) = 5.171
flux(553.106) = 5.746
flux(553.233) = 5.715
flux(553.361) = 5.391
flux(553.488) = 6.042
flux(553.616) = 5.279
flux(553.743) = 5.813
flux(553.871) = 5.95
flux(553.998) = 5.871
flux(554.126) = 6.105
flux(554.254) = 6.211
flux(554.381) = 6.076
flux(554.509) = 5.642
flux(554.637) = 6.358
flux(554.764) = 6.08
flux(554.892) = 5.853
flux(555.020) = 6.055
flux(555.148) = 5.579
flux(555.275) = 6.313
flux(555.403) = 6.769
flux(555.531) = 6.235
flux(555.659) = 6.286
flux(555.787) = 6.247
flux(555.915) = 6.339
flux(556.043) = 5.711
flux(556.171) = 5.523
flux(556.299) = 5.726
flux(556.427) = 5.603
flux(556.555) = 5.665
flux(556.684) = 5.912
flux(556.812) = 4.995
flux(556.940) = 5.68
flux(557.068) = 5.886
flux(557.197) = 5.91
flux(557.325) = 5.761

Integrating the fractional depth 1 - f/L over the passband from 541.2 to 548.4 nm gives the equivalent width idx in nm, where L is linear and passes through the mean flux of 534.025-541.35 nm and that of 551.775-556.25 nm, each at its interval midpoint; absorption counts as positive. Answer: 0.14 nm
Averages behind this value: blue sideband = 5.39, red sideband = 5.95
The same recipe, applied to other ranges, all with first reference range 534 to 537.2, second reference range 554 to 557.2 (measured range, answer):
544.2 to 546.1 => 0.13 nm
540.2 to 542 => 0.06 nm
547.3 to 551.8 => 0.22 nm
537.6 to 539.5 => -0.17 nm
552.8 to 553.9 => 0.05 nm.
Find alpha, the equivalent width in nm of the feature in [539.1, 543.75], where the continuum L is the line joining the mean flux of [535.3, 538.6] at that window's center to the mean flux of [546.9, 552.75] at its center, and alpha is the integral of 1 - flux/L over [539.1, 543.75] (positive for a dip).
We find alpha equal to 0.10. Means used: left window 5.6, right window 5.56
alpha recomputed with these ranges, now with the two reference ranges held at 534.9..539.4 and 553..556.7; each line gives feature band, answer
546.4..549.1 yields 0.124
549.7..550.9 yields 0.101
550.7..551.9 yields 0.105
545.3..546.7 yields 0.127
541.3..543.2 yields -0.038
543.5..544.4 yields -0.019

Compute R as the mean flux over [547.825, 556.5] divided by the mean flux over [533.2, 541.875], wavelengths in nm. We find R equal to 1.06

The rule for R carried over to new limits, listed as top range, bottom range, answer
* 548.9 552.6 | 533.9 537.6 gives 1.06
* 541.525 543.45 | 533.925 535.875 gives 1.11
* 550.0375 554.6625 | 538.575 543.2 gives 1.02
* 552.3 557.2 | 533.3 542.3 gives 1.08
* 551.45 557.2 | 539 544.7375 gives 1.06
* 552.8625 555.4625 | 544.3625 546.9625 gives 1.11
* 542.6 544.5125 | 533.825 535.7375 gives 1.12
